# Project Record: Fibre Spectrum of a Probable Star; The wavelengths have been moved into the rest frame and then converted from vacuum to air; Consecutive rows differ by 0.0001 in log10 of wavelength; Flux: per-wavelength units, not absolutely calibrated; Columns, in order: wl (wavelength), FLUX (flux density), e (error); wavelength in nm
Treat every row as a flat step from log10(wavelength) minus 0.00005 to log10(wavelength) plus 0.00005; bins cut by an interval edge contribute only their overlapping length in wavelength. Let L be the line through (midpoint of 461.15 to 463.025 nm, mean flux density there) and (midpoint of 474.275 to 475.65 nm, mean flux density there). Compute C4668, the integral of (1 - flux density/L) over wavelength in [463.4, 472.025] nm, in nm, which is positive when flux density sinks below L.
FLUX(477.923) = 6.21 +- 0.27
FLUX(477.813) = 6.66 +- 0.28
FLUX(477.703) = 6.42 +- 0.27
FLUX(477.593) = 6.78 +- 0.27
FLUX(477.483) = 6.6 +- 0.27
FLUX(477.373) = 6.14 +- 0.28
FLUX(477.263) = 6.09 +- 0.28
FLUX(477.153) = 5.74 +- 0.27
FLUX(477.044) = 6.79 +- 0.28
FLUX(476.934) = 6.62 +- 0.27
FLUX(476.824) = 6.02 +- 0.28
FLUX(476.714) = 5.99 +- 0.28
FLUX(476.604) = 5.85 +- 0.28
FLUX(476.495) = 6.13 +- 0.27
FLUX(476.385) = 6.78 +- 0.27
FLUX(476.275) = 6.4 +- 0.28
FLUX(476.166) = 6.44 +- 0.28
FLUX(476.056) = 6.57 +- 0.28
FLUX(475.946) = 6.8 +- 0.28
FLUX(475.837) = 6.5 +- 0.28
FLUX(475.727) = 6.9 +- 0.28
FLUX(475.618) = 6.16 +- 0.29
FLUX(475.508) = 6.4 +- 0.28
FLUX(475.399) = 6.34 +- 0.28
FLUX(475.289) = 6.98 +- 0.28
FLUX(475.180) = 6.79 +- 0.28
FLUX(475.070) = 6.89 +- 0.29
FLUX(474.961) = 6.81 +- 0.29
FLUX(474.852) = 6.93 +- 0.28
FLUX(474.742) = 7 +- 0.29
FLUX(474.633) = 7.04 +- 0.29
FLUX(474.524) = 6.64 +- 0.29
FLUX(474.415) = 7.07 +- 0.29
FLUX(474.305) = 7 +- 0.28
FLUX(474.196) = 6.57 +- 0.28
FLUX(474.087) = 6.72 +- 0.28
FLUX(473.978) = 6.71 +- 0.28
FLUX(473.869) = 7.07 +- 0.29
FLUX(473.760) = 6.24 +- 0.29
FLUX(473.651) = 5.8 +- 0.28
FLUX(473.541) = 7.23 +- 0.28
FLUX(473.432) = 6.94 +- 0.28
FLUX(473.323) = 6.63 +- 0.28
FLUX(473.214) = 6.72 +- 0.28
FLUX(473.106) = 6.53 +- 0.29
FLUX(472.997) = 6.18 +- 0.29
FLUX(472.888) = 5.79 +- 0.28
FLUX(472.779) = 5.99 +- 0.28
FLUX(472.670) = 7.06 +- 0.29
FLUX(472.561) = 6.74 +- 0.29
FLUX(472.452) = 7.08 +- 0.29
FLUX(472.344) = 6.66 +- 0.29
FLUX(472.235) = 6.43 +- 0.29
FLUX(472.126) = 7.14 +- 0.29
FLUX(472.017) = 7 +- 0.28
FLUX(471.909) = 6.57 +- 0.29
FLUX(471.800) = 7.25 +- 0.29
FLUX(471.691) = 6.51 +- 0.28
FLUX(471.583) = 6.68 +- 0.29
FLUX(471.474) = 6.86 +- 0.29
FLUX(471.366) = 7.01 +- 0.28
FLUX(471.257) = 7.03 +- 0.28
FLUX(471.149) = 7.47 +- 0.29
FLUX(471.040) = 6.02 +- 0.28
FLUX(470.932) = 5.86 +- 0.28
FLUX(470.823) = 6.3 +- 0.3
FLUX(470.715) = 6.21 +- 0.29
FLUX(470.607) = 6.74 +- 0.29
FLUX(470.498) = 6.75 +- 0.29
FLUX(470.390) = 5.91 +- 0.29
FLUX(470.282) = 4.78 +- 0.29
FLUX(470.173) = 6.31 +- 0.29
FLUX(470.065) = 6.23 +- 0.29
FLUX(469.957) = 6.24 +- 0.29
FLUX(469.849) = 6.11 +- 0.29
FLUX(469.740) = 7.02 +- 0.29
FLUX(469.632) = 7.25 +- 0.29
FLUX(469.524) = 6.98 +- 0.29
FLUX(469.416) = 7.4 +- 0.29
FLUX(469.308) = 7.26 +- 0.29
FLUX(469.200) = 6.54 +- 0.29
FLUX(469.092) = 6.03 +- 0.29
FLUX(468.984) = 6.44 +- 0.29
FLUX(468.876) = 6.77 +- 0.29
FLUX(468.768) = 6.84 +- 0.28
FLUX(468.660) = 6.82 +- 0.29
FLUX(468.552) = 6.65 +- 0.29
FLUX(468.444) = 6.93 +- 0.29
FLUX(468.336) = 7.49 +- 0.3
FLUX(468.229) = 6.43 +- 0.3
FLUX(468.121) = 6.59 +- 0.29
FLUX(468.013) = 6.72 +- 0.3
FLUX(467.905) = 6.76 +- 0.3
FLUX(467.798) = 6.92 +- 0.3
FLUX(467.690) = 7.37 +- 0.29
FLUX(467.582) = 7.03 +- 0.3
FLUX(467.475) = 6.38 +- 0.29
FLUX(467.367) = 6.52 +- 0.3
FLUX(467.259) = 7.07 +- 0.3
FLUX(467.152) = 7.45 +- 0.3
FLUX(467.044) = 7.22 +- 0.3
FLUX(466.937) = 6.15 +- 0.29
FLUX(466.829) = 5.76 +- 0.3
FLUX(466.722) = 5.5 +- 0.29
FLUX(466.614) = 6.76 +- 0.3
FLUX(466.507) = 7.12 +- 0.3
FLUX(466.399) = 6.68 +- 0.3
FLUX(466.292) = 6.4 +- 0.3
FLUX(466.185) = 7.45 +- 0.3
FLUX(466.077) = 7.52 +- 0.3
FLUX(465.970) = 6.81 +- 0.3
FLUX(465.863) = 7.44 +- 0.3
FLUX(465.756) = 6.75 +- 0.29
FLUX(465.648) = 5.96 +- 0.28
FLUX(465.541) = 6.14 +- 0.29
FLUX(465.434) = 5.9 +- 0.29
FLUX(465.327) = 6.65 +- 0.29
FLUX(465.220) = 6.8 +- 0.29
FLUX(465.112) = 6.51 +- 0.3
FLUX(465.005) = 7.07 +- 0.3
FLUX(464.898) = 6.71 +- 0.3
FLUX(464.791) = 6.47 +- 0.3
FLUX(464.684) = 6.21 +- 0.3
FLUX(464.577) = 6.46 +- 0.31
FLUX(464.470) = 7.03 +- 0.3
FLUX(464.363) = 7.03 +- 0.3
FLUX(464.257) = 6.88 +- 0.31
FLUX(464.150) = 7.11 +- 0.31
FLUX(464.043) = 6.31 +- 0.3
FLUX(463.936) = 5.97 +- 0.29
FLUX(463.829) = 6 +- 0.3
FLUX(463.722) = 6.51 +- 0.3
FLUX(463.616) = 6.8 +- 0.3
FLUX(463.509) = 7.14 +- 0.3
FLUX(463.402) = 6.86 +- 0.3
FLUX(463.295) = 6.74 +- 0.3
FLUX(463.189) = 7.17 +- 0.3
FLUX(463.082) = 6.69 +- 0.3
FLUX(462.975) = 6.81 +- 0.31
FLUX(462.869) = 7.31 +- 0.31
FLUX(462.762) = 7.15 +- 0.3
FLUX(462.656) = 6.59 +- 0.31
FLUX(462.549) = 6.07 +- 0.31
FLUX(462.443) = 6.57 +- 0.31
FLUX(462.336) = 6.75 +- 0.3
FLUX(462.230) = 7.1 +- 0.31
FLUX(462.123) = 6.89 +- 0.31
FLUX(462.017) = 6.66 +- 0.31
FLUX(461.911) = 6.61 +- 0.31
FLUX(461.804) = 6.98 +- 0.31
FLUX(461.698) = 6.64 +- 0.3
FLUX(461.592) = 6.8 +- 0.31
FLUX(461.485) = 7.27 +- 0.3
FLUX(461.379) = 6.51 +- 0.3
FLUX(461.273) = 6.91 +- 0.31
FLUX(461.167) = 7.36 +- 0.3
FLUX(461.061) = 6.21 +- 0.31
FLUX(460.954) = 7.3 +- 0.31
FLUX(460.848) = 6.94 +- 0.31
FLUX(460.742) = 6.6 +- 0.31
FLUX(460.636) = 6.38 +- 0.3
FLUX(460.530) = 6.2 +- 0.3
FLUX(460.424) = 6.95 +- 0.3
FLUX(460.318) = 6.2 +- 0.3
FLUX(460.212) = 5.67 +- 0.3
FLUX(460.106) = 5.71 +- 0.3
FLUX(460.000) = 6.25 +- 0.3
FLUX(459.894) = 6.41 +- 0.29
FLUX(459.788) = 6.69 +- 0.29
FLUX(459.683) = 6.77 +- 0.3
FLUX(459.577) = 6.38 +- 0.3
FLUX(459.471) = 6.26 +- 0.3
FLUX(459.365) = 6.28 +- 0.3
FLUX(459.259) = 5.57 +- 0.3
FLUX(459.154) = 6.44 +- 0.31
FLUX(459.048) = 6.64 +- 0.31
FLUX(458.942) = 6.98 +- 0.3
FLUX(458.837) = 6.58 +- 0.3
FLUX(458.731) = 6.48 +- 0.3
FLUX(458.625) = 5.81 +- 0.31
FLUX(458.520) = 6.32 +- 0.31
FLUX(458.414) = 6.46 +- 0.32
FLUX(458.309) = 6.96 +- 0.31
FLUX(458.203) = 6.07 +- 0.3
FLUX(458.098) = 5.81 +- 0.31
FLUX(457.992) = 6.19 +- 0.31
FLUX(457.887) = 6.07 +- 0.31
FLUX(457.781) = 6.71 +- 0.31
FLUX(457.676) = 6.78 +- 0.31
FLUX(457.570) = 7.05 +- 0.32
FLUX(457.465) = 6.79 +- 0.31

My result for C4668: 0.18 nm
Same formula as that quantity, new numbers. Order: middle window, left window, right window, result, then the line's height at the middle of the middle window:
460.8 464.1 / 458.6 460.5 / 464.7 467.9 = -0.14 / 6.5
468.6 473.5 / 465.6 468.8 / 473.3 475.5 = 0.12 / 6.77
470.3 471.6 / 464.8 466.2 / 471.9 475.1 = 0.04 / 6.71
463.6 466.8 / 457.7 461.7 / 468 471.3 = -0.05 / 6.53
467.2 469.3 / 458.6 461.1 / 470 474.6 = -0.08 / 6.53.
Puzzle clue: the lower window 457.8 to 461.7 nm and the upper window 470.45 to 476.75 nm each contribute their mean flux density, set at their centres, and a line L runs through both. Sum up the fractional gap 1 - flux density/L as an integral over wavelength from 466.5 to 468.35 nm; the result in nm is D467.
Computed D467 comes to -0.04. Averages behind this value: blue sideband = 6.46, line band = 6.71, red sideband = 6.64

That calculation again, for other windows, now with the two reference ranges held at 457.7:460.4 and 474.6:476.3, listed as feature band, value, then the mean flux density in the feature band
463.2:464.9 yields -0.06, 6.65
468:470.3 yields -0.04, 6.65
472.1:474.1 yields 0.01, 6.6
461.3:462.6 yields -0.07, 6.74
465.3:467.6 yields -0.06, 6.66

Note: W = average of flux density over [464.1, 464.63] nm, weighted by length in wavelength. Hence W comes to 6.91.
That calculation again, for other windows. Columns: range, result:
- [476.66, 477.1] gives 6.36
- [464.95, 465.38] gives 6.75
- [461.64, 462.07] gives 6.73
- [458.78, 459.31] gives 6.45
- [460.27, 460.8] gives 6.48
